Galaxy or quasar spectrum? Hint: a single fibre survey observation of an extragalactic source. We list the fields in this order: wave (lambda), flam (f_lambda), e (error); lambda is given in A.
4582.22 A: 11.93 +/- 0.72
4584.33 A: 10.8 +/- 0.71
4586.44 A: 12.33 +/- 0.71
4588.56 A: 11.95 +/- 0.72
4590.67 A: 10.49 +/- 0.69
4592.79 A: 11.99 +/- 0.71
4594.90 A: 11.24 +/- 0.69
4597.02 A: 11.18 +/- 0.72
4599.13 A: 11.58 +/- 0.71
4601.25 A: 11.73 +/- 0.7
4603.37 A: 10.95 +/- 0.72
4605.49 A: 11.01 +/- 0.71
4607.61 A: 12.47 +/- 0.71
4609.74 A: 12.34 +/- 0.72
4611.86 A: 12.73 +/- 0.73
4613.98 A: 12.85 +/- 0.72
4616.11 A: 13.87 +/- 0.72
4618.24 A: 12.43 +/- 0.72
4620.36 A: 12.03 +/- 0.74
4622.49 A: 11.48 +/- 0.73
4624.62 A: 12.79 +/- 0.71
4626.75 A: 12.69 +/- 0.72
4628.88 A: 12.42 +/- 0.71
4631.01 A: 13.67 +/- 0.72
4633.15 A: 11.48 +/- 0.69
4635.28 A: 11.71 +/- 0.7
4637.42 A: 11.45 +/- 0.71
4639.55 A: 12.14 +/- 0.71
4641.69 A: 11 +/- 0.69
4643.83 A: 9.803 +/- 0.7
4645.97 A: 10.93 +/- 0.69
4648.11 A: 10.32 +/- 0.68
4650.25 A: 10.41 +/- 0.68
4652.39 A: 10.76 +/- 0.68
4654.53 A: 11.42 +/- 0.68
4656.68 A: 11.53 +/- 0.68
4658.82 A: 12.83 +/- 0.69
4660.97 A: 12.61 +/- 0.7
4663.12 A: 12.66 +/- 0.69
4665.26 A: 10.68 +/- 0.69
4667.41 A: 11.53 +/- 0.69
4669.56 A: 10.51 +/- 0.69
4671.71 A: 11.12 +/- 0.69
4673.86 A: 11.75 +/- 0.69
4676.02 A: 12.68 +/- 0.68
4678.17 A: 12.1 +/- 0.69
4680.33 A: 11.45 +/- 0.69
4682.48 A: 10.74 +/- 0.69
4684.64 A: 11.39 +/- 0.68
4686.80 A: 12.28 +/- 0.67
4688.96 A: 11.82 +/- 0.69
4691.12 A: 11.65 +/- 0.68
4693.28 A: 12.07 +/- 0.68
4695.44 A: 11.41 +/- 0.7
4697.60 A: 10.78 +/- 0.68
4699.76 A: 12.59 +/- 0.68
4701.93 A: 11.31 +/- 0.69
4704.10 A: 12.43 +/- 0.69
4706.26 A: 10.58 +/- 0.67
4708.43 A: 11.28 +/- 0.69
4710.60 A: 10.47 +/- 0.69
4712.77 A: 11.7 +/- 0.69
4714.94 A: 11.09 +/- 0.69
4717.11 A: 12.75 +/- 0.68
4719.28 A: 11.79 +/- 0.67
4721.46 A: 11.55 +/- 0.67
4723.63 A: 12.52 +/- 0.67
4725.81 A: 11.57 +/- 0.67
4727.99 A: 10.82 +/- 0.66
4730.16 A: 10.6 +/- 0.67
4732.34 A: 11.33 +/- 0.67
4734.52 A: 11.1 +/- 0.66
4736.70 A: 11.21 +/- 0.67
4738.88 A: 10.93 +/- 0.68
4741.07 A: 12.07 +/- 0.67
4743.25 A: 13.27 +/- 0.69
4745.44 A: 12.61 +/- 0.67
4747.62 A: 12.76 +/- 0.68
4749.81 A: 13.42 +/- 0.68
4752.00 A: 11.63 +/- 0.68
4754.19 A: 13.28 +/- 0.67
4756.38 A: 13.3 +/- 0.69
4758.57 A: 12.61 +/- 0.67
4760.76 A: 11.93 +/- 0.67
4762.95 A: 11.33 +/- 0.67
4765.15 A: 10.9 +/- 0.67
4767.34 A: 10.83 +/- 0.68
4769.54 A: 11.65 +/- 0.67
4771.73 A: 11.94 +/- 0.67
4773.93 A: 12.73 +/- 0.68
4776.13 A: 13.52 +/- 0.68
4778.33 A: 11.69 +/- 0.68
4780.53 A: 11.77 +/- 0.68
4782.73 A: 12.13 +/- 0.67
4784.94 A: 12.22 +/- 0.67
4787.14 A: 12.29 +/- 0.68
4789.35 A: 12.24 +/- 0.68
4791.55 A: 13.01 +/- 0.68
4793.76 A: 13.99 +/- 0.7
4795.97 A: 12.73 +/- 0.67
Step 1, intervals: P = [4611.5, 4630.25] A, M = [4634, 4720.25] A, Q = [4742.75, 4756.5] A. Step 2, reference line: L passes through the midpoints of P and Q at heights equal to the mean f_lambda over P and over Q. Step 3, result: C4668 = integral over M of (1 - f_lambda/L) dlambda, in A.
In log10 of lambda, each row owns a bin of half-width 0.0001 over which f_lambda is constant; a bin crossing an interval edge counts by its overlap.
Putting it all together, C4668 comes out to 8.3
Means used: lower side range 12.6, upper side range 12.8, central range 11.5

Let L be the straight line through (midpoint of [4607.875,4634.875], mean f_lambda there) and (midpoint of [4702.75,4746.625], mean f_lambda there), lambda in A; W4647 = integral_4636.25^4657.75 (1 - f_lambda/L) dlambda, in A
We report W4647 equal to 2.3 A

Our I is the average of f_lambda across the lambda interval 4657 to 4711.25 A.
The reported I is 11.6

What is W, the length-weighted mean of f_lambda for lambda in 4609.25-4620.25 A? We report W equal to 12.8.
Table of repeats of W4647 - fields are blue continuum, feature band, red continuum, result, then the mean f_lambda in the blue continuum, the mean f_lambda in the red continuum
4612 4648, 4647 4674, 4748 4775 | 1.5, 12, 12.1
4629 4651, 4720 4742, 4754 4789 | 0.9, 11.3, 12.1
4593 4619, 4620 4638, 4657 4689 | -0.4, 12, 11.7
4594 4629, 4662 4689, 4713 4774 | 0.9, 12.1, 11.9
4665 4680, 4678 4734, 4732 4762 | 1.5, 11.5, 12.3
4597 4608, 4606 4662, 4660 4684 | -1.9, 11.5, 11.6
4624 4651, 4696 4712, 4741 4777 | 0.9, 11.6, 12.3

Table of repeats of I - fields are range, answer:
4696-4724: 11.6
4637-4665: 11.4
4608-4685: 11.8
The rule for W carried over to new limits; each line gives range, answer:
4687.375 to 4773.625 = 11.8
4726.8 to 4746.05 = 11.5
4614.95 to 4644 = 12.1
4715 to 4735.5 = 11.5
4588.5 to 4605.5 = 11.3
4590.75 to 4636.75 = 12.1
